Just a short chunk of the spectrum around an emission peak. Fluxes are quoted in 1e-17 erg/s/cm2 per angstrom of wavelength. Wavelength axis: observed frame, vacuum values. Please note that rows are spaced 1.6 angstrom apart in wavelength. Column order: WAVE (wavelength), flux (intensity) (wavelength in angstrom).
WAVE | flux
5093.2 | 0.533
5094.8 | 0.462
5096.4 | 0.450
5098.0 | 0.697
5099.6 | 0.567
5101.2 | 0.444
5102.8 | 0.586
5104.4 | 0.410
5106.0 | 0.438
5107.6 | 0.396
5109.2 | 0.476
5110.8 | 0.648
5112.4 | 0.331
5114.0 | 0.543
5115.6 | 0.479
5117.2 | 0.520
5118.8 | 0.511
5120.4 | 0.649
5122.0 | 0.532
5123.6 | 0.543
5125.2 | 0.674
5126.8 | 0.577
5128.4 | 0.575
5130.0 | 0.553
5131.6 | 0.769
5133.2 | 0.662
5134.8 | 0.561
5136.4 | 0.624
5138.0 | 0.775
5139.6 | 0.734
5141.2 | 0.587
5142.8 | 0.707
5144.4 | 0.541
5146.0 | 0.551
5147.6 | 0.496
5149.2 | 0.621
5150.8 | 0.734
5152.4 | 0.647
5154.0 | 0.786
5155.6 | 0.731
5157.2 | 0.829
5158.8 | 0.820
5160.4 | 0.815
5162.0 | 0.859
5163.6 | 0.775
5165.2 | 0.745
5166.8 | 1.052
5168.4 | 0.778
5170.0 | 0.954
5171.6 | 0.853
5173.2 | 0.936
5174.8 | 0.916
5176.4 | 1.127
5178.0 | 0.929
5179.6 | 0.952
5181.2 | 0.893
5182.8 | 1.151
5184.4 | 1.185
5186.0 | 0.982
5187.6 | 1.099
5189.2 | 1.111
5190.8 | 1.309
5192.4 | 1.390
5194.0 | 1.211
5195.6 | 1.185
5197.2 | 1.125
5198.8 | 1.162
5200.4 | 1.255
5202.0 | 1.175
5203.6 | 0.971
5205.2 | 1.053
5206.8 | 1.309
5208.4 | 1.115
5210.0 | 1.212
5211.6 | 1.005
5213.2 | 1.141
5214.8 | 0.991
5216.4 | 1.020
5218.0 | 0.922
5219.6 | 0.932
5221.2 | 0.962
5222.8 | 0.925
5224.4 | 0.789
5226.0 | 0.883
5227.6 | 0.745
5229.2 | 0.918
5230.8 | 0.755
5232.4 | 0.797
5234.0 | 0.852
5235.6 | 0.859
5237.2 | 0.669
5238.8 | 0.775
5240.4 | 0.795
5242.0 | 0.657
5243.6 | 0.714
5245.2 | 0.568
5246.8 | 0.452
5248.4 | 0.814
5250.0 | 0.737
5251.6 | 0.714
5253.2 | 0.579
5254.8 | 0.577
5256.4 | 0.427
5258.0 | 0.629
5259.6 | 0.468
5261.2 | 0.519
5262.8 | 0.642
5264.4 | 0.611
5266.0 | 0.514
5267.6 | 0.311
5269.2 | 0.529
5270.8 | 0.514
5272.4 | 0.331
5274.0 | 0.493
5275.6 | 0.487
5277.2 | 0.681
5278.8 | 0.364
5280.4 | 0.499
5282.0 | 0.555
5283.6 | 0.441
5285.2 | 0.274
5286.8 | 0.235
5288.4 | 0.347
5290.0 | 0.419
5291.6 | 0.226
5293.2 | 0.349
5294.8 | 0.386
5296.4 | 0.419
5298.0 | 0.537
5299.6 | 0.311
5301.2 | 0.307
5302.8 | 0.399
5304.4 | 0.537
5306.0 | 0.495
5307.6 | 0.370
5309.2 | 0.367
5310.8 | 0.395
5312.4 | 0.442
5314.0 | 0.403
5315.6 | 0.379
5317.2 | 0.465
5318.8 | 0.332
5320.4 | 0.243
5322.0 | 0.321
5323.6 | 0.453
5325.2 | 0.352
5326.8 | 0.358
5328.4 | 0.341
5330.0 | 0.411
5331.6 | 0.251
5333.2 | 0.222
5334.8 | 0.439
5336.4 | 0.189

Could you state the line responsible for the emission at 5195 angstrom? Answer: C III] 1909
